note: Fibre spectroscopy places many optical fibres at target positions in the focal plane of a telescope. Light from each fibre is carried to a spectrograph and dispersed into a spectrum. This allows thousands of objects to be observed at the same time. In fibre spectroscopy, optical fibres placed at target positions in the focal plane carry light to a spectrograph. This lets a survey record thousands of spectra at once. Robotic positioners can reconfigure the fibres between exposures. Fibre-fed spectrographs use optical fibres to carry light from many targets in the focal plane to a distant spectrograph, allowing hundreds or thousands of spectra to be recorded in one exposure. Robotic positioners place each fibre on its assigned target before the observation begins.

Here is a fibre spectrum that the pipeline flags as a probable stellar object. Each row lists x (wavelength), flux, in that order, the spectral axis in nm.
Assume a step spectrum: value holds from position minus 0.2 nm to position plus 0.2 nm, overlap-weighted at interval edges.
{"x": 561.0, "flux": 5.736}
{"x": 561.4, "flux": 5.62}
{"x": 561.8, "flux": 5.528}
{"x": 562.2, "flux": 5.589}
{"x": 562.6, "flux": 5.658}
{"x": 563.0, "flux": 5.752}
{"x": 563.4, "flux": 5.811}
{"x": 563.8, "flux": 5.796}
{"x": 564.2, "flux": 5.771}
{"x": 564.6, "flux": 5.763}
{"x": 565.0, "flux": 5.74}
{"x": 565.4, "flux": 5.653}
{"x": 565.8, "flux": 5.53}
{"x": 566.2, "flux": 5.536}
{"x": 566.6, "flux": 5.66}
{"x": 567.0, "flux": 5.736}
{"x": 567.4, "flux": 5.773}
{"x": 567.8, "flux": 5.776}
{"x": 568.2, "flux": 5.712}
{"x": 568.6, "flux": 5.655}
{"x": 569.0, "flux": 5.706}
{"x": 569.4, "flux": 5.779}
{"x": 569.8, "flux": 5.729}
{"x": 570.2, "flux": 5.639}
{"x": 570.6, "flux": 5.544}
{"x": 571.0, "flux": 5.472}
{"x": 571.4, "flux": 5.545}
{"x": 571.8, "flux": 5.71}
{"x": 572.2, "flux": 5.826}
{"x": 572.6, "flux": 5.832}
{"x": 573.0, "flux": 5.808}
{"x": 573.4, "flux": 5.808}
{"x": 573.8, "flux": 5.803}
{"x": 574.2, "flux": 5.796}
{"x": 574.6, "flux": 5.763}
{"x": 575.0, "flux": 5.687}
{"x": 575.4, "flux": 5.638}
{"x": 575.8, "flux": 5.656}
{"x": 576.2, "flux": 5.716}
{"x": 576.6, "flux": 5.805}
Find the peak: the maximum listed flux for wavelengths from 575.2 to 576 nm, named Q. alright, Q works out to 5.656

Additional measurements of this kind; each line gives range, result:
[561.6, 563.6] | 5.811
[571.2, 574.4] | 5.832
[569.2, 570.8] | 5.779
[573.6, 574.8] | 5.803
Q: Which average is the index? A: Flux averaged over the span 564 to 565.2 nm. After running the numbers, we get 5.76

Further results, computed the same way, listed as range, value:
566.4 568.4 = 5.73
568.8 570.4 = 5.71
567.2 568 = 5.77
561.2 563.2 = 5.63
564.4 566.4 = 5.64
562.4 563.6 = 5.74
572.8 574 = 5.81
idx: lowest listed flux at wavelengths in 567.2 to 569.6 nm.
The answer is 5.655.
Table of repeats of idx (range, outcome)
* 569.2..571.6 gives 5.472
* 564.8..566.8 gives 5.53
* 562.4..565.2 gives 5.658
